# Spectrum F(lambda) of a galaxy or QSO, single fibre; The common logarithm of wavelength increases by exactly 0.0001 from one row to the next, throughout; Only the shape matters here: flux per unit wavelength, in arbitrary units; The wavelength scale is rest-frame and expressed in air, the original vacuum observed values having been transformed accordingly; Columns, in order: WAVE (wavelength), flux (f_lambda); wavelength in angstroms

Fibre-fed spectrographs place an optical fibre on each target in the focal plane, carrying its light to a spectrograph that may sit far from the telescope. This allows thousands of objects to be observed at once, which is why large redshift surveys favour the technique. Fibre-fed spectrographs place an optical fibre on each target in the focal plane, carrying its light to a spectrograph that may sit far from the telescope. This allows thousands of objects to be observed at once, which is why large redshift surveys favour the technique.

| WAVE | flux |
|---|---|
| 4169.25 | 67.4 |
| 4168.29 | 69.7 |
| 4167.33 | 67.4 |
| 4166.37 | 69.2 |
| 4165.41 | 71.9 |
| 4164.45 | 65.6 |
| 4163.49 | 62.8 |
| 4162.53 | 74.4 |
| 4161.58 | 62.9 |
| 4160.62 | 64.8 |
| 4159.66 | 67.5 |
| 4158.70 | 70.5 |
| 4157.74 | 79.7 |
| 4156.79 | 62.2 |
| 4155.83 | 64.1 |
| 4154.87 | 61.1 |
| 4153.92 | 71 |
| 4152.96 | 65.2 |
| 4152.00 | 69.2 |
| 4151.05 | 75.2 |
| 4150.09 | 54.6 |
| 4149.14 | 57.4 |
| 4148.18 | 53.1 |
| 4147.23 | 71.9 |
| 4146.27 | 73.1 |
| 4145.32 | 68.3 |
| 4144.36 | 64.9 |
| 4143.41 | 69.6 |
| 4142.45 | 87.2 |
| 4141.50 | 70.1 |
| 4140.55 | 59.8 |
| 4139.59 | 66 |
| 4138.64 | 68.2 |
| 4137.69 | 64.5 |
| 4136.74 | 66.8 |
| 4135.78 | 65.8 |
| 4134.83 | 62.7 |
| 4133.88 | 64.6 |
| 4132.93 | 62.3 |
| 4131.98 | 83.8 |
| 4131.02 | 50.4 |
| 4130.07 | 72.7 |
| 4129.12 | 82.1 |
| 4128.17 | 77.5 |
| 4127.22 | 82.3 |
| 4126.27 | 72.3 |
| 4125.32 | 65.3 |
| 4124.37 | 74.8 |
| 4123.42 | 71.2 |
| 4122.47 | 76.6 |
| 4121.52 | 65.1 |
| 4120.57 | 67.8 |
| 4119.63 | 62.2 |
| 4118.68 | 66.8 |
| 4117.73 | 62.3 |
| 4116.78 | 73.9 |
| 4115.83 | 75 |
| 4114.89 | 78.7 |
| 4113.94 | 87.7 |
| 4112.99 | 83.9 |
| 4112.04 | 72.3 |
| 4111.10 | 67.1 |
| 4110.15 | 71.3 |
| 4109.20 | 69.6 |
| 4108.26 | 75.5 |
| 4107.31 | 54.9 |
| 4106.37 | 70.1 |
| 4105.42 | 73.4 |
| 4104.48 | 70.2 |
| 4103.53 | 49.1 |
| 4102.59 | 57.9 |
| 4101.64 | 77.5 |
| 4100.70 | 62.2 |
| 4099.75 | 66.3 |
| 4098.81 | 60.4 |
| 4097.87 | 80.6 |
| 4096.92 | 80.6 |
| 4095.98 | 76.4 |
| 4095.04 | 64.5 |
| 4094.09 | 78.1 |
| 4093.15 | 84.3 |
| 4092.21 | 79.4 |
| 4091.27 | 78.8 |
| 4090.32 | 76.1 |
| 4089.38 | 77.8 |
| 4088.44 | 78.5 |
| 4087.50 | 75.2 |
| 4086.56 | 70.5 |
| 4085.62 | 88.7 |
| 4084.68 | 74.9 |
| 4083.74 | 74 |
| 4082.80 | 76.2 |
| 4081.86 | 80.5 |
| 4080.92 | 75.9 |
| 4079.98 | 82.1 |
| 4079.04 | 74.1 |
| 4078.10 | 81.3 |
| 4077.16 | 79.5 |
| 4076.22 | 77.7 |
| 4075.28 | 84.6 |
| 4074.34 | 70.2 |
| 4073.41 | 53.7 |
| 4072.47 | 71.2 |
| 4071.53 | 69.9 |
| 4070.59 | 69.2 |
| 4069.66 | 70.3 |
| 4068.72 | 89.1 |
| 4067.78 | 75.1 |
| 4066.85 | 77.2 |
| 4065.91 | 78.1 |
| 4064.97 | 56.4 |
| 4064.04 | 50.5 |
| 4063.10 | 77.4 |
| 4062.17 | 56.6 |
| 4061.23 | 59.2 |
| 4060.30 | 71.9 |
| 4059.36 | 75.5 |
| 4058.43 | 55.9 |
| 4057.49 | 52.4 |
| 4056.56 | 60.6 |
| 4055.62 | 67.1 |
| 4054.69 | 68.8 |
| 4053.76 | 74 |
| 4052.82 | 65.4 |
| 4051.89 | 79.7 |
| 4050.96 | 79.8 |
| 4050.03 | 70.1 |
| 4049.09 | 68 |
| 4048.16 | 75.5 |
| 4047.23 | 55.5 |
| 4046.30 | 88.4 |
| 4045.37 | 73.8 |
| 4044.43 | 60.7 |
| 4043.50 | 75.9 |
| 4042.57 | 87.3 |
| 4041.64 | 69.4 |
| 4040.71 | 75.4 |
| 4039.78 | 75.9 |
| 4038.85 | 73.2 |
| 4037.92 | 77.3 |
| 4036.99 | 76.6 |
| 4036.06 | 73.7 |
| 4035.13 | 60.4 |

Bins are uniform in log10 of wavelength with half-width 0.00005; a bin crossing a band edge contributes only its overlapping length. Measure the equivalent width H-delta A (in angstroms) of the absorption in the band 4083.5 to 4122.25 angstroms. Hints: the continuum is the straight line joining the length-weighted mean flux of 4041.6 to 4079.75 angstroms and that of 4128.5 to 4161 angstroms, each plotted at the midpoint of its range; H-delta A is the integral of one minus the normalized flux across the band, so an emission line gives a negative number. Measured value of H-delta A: -1.7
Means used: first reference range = 70.7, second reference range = 67.4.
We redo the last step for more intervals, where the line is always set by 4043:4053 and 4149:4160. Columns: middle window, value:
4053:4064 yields 1.1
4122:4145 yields -0.7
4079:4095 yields -1.7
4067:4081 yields -0.8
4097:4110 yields 0.4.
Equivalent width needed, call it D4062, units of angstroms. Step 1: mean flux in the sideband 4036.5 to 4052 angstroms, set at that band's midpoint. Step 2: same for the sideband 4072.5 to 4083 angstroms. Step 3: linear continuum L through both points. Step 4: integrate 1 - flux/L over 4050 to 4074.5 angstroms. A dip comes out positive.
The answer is 2.2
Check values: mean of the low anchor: 74.1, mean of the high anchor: 75.8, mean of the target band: 68.3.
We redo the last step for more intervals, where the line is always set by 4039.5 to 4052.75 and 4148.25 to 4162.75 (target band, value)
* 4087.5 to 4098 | -1.05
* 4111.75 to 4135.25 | -1.17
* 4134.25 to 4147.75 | -0.26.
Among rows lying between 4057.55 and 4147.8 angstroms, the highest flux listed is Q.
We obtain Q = 89.1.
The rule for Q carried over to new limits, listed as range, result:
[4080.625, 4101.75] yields 88.7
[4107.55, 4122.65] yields 87.7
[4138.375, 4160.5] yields 87.2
